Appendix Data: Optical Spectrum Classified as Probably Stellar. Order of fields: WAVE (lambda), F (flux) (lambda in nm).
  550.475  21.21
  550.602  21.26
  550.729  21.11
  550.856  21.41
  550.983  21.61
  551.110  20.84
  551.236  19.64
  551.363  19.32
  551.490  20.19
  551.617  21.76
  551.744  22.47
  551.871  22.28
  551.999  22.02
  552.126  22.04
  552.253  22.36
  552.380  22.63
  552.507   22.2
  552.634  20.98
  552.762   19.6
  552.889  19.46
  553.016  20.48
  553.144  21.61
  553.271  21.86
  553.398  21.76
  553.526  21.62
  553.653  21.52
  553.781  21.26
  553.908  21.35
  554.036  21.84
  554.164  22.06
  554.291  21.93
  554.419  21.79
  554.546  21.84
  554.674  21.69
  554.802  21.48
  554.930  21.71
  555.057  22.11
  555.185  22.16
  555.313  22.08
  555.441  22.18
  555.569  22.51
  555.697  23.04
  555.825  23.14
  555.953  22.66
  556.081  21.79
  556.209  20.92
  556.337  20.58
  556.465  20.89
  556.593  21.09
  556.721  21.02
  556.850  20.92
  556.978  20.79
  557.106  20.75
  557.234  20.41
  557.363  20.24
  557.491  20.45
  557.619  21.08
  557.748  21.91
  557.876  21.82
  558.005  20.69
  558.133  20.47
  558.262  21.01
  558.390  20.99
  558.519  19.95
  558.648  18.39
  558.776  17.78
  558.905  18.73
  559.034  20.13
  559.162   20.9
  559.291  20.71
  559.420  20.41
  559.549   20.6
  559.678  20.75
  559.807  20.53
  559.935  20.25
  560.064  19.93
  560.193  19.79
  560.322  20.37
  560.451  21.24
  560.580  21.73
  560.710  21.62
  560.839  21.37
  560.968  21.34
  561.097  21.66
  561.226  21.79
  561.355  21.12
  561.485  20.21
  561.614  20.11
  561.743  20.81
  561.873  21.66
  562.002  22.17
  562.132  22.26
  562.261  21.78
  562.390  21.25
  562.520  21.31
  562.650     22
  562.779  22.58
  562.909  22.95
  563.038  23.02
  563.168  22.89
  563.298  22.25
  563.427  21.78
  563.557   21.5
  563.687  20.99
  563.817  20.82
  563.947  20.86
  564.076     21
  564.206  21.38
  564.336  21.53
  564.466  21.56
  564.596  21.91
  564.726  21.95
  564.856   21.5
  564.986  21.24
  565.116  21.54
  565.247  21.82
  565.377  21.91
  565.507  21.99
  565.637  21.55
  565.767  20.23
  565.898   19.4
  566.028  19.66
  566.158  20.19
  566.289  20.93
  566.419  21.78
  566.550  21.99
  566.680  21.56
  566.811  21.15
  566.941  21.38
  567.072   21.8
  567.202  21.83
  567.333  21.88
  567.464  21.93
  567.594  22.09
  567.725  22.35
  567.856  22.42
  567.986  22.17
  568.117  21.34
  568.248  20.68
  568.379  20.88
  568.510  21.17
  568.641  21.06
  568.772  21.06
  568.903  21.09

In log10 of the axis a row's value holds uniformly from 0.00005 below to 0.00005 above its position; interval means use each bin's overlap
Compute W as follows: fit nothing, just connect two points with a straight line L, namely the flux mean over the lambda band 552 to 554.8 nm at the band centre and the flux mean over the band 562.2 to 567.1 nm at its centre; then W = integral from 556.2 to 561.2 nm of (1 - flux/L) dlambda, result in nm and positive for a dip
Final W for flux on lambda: 0.206 nm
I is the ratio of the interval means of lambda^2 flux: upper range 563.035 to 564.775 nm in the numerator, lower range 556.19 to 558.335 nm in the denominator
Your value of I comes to 1.06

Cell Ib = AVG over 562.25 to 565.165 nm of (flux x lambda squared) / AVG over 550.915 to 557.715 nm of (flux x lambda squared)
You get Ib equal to 1.05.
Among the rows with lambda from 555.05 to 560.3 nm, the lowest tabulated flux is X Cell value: 17.78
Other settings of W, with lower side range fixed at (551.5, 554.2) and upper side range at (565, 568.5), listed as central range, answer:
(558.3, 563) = 0.13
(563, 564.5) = -0.01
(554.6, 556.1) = -0.05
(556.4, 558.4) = 0.05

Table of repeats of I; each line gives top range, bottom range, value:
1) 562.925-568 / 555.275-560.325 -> 1.06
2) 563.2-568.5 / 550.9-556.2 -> 1.04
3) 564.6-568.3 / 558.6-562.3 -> 1.06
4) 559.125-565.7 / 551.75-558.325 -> 1.02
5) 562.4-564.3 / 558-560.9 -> 1.09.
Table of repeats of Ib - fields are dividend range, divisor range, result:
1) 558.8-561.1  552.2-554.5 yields 0.98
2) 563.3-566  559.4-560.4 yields 1.07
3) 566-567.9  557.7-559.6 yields 1.09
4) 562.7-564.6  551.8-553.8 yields 1.06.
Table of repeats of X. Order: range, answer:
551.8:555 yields 19.46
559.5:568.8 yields 19.4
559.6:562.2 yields 19.79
